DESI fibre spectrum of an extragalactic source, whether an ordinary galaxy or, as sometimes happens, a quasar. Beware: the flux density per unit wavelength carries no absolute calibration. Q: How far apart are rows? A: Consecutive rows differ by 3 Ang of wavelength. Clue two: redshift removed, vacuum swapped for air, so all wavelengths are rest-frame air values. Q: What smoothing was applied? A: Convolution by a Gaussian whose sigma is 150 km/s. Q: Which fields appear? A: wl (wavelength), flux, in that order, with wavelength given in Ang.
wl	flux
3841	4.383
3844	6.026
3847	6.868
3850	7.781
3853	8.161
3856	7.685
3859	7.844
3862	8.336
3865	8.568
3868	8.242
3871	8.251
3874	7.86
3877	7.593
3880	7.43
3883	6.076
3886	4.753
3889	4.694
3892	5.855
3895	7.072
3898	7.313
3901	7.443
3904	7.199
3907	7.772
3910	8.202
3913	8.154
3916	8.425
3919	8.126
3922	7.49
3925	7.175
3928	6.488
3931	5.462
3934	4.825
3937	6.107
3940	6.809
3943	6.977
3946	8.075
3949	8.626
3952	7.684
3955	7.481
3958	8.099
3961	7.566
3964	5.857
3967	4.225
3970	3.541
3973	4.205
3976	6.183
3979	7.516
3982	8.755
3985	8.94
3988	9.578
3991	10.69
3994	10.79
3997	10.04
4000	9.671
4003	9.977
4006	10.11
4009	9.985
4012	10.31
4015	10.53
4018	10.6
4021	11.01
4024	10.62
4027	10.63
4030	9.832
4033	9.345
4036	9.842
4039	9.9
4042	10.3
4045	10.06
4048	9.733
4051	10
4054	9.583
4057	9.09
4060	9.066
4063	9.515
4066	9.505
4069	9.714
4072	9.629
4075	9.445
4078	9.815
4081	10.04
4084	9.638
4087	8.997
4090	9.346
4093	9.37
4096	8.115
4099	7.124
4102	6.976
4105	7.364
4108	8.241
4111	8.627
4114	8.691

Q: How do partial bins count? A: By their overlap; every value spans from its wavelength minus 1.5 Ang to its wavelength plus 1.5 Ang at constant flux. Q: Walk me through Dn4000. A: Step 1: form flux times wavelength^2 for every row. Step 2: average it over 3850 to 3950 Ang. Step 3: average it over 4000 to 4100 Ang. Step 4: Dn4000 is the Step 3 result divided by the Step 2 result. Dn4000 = 1.4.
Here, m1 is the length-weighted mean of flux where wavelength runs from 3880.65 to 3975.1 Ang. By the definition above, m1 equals 6.71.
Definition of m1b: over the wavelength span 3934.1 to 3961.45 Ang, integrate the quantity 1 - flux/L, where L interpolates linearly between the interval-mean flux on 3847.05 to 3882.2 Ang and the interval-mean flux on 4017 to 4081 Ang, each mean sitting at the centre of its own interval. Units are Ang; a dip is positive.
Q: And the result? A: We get 4.5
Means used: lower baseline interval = 7.89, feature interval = 7.35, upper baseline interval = 9.87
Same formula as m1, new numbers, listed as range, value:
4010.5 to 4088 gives 9.88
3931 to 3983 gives 6.57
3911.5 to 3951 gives 7.14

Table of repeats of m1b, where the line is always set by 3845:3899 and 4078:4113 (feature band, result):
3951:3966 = 1.0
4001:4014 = -3.3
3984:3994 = -2.5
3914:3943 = 2.9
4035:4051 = -3.3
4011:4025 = -4.3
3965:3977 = 5.1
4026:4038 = -2.5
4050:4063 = -1.7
